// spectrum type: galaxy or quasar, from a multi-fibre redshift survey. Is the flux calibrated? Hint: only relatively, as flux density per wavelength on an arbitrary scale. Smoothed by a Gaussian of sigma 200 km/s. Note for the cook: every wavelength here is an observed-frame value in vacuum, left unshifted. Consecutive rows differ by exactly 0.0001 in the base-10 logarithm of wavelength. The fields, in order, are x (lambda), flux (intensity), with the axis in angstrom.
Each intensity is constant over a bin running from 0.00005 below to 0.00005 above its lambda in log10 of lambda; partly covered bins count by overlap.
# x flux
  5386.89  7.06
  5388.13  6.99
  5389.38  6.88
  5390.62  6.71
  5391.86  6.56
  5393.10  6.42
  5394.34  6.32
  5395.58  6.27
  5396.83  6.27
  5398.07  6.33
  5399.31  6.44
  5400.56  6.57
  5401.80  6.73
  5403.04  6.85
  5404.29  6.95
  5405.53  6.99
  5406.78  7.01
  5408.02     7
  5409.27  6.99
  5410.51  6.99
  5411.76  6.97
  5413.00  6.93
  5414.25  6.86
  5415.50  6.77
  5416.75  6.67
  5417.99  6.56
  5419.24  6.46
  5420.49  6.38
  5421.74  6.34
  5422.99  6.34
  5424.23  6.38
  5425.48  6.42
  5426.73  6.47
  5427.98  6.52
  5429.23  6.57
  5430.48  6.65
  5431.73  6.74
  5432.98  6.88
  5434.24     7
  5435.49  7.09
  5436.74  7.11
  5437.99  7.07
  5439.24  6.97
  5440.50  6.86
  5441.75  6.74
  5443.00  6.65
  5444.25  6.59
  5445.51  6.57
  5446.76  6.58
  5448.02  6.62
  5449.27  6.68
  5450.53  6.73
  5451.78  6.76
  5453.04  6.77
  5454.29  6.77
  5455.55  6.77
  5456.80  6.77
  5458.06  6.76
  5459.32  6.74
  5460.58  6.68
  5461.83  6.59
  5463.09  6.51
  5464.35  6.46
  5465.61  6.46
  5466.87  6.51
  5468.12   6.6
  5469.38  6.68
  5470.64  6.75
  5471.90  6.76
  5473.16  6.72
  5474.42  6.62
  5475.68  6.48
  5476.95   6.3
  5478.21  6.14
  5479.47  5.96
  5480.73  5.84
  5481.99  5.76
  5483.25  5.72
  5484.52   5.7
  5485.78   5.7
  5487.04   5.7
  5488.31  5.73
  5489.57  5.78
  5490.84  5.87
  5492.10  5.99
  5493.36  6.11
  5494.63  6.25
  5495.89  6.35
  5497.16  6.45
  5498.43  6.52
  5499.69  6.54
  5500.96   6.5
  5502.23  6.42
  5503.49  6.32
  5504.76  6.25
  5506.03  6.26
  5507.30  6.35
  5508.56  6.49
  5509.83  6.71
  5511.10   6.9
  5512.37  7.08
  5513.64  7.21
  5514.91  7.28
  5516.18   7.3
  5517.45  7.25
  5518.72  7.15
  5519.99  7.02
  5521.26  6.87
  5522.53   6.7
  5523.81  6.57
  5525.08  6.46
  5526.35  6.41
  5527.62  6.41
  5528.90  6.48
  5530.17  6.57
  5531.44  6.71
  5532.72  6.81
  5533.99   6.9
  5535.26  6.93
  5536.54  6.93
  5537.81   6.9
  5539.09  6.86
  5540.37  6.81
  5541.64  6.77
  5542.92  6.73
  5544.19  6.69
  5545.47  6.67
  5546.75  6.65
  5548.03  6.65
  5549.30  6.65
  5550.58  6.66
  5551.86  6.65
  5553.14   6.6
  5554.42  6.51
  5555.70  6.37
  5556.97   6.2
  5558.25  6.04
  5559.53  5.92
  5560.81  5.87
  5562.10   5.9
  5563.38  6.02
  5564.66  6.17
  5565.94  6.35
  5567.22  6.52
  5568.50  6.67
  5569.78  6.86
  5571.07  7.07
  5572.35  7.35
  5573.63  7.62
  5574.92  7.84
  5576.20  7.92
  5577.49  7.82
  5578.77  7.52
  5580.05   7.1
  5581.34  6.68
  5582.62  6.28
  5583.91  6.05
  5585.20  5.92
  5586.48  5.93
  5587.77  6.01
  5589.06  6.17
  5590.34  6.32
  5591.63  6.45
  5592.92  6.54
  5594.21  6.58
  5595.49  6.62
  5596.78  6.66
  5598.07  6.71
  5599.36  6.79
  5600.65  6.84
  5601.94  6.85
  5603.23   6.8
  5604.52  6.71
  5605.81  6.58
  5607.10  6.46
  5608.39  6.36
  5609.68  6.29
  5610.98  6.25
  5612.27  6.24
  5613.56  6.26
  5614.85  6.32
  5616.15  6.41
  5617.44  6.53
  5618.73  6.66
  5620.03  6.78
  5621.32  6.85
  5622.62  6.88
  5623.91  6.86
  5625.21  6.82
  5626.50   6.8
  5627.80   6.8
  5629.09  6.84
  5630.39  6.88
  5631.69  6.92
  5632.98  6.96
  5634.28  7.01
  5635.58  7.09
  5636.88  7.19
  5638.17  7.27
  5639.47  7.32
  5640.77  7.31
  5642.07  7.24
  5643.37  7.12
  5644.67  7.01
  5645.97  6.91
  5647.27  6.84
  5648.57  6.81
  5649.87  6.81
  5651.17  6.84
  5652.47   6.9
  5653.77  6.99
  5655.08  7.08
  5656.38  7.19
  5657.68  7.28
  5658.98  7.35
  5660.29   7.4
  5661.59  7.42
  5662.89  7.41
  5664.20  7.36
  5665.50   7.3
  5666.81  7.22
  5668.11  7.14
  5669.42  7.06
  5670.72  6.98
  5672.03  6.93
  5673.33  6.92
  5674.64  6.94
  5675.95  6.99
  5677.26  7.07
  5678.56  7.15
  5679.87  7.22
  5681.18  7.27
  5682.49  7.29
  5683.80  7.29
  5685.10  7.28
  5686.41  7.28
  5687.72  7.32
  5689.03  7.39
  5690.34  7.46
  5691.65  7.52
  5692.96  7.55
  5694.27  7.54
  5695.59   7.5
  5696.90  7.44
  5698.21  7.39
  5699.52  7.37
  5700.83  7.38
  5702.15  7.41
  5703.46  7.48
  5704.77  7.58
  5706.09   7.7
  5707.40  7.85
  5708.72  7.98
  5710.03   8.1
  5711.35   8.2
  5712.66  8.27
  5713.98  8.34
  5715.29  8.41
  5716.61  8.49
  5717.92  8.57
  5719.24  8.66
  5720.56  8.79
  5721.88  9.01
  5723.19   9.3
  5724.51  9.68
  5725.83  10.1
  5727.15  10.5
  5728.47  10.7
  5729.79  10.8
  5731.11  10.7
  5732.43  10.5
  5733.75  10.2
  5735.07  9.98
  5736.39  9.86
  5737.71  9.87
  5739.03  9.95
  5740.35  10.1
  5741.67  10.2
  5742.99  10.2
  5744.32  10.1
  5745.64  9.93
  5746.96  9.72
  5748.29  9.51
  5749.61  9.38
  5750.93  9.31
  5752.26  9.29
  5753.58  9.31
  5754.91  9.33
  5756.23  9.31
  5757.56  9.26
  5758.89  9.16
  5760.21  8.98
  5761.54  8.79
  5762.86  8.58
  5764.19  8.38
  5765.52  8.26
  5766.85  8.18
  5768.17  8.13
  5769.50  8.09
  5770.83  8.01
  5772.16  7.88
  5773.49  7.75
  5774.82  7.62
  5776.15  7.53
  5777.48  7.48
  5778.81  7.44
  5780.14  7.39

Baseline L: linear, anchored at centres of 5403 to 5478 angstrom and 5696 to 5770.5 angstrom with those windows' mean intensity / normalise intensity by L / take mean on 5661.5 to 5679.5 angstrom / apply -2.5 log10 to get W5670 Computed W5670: 0.19 mag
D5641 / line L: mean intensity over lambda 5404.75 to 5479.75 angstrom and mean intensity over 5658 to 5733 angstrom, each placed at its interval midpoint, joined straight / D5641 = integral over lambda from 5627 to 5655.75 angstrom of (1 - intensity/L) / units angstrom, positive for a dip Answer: 2.5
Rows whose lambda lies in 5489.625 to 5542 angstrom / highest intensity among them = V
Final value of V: 7.3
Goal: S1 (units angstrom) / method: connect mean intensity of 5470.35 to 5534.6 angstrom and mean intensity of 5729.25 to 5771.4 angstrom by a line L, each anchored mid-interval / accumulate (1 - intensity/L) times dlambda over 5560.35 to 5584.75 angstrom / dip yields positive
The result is 1.6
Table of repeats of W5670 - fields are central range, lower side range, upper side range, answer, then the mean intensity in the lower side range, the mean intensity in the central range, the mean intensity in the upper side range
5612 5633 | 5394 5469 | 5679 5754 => 0.20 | 6.69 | 6.7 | 8.69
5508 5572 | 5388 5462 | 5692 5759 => 0.14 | 6.7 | 6.66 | 9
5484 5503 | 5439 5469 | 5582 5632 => 0.09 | 6.67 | 6.11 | 6.54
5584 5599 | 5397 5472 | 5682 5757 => 0.23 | 6.7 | 6.35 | 8.77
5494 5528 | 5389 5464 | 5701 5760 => 0.11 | 6.69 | 6.67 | 9.24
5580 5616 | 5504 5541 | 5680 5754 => 0.17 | 6.78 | 6.44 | 8.71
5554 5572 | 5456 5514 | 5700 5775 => 0.14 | 6.37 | 6.34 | 9.01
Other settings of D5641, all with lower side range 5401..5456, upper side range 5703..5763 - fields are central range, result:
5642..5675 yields 6.0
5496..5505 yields 1.1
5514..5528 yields 1.2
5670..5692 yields 4.1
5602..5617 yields 3.3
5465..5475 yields 0.6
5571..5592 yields 3.1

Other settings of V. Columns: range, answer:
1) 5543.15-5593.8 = 7.92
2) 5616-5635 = 7.01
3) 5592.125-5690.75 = 7.46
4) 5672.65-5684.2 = 7.29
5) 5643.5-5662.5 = 7.42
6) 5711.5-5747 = 10.8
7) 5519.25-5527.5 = 7.02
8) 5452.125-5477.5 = 6.77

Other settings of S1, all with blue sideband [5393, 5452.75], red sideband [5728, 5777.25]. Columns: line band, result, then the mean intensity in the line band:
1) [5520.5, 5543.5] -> 2.5 angstrom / 6.71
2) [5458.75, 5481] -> 1.8 angstrom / 6.5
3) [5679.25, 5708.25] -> 4.5 angstrom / 7.44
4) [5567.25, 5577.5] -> 0.7 angstrom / 7.31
